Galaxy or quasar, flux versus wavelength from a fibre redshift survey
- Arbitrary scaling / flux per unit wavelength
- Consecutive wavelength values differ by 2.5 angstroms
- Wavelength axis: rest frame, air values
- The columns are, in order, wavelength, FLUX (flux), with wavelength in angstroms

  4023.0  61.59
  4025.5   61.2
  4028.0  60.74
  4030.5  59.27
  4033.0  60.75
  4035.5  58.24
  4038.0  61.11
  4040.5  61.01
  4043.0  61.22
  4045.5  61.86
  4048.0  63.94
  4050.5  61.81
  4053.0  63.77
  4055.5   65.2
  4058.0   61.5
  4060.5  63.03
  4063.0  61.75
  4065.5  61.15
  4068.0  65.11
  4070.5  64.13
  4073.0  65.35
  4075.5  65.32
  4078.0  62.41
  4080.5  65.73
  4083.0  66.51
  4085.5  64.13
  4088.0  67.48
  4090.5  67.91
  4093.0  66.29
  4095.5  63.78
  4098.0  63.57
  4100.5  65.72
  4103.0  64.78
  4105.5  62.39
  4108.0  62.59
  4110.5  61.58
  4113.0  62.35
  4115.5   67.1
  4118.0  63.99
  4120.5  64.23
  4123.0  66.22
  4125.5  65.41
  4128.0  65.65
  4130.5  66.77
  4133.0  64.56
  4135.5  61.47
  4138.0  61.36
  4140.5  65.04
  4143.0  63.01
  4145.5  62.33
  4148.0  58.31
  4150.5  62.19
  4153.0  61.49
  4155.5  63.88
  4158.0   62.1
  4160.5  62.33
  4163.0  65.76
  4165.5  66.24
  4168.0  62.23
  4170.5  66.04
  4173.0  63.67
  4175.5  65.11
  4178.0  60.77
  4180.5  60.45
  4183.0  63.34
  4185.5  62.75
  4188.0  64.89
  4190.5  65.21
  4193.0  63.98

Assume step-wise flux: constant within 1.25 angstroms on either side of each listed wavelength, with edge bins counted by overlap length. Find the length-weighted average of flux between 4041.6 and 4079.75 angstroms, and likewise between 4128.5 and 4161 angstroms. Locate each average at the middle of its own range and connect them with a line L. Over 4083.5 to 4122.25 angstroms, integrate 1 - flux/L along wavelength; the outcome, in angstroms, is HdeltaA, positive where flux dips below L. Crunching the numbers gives -1.0 angstroms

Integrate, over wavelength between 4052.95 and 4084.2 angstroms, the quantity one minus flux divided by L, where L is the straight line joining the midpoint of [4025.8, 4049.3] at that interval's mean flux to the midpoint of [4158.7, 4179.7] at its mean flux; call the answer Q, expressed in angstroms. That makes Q -1.2 angstroms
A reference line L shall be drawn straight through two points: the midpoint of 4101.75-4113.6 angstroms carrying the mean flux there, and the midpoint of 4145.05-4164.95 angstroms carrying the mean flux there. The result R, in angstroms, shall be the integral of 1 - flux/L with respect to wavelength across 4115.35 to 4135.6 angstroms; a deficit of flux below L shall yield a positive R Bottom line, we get -0.8 angstroms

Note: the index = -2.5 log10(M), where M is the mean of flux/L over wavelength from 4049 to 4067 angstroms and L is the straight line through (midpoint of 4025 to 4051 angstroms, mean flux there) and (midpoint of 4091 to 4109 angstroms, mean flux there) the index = -0.010 mag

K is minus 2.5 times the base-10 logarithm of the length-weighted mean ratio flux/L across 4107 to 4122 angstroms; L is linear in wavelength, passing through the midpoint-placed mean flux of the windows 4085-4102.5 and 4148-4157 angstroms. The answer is 0.01 mag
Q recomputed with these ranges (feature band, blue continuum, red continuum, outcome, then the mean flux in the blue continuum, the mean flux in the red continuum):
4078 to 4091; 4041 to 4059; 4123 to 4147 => -0.5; 62.7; 64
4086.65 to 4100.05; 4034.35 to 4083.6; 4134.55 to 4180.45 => -0.6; 63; 62.9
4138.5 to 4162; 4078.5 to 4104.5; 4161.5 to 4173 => 1.0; 65.5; 64.9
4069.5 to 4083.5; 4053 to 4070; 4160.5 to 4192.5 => -0.4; 63.1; 63.8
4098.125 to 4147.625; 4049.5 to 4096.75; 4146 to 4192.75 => -0.1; 64.3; 63.2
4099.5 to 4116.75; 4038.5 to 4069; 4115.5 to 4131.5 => 0.3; 62.6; 65.5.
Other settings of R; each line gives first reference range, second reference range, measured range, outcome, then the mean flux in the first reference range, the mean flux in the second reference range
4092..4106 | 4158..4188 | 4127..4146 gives 0.1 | 64.5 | 63.5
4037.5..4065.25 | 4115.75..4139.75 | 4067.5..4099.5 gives -1.0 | 62.4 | 64.5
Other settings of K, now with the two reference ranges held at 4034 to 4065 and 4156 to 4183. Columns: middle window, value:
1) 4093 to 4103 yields -0.04 mag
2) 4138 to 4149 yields 0.02 mag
